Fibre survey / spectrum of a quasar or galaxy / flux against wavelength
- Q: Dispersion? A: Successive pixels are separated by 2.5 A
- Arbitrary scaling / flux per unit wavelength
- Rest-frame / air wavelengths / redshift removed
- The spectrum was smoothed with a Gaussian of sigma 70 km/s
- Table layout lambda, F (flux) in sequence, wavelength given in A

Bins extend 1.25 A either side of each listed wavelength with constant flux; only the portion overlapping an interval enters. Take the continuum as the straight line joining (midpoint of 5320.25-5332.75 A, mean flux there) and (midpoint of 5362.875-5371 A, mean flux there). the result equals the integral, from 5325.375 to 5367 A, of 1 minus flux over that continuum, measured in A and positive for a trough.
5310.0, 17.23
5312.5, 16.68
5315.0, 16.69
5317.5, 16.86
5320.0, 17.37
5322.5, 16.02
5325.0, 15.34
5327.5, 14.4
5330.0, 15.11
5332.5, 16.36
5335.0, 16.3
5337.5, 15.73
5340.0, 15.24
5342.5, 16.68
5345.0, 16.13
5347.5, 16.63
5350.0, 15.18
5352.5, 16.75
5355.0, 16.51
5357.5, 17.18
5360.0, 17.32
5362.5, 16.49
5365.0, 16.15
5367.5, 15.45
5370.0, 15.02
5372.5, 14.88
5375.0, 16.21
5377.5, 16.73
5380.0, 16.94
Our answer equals -1.37 A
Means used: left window 15.5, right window 15.7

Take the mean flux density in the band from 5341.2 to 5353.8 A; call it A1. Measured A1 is 16.3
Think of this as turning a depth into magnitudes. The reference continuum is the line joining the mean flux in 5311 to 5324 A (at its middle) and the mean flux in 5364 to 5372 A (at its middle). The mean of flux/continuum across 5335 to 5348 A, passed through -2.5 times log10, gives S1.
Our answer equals 0.00 mag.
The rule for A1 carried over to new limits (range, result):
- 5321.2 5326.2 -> 15.7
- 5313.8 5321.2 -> 17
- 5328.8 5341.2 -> 15.8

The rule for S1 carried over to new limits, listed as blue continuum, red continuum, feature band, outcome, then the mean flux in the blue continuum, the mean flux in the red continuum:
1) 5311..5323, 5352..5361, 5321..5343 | 0.08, 16.8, 16.9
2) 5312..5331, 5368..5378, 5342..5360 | -0.05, 16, 15.6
